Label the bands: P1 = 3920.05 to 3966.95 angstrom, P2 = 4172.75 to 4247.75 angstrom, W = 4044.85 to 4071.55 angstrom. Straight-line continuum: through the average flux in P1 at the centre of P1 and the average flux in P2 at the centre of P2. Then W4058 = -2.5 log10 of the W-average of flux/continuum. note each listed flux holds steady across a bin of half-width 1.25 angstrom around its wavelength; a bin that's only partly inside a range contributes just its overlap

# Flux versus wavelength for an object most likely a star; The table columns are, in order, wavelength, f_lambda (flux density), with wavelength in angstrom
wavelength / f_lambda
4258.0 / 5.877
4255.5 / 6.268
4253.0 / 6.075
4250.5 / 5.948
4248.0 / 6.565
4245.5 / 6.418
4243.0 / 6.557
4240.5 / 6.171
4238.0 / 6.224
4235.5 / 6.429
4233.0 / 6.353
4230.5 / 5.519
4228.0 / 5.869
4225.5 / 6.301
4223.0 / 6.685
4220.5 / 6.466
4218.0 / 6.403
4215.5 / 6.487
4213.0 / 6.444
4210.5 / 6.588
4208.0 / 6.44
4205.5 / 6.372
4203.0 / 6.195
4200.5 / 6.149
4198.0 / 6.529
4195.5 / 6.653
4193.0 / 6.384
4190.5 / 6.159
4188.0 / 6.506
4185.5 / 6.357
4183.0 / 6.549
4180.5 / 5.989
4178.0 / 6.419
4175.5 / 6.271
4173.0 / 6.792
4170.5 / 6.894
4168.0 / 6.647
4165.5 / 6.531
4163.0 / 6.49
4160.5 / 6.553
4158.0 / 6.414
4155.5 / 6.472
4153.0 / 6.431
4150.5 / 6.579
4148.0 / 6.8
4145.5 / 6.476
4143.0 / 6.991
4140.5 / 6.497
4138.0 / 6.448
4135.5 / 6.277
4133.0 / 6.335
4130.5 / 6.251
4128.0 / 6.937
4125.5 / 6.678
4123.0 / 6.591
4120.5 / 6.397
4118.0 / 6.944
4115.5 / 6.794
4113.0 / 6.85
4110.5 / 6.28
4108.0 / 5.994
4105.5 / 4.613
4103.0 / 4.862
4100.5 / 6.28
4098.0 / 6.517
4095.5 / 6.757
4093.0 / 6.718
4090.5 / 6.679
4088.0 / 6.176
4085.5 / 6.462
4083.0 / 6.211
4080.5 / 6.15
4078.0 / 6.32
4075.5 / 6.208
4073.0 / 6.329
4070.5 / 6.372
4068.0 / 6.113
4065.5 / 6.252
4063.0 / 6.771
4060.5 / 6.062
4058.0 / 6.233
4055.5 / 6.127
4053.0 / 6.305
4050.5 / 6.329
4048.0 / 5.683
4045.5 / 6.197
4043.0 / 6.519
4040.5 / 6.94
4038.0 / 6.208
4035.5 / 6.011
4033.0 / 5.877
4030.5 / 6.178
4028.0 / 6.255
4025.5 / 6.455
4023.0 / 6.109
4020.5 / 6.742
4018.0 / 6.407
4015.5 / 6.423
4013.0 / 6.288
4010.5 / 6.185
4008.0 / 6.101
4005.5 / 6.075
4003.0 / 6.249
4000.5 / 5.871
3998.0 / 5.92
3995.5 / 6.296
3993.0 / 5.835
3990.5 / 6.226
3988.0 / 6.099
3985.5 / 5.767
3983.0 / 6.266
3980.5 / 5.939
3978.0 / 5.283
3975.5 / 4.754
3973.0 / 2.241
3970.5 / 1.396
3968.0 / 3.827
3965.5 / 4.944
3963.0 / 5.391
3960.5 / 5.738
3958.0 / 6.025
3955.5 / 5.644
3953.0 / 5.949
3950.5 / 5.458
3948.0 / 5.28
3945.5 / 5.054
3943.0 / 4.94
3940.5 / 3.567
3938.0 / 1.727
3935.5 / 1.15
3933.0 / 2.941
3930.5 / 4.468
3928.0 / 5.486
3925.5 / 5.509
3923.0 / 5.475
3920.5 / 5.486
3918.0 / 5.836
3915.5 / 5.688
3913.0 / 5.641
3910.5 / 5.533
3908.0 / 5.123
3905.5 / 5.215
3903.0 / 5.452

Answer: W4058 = -0.15 mag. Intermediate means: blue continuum 4.73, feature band 6.22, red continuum 6.35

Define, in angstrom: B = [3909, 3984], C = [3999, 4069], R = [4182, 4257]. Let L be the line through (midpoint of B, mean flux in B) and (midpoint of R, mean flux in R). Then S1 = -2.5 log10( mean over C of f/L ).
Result -0.19 mag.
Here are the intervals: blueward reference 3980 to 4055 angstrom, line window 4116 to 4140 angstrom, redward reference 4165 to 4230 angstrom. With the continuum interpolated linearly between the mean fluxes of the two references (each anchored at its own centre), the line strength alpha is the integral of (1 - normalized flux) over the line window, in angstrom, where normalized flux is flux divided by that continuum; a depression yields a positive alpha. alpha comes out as -0.82 angstrom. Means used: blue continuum 6.19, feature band 6.55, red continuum 6.41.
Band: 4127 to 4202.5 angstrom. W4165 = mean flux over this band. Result 6.49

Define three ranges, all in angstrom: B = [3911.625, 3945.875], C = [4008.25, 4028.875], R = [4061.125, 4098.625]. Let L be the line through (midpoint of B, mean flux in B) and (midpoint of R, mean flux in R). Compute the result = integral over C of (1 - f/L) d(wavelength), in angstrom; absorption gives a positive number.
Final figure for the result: -2.7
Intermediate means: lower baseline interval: 4.49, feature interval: 6.35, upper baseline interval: 6.39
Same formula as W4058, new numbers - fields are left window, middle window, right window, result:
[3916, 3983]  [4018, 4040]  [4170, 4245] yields -0.208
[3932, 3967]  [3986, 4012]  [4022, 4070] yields -0.124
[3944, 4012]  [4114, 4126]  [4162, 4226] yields -0.101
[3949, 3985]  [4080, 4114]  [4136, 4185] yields -0.031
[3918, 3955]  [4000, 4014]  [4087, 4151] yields -0.168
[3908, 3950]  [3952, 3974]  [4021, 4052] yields 0.120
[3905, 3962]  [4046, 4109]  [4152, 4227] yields -0.075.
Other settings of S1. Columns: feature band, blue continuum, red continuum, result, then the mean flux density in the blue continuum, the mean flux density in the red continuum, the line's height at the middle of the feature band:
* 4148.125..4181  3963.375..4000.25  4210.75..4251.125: -0.09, 5.09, 6.31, 5.99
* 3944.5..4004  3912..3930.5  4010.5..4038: 0.12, 5.51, 6.27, 5.9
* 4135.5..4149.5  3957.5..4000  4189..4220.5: -0.09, 5.17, 6.4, 6.06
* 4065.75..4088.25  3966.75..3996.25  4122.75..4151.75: -0.06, 4.97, 6.57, 5.95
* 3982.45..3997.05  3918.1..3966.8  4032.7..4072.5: -0.12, 4.77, 6.26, 5.41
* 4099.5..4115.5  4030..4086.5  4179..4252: 0.07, 6.25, 6.33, 6.28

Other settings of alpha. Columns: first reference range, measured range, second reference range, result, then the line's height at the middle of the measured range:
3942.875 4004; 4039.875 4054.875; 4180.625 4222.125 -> -1.69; 5.66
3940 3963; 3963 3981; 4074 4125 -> 4.66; 5.49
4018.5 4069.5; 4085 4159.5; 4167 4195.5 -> -0.45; 6.38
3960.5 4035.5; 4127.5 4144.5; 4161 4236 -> -0.97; 6.16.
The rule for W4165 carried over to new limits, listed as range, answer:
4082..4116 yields 6.22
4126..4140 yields 6.46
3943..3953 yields 5.31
